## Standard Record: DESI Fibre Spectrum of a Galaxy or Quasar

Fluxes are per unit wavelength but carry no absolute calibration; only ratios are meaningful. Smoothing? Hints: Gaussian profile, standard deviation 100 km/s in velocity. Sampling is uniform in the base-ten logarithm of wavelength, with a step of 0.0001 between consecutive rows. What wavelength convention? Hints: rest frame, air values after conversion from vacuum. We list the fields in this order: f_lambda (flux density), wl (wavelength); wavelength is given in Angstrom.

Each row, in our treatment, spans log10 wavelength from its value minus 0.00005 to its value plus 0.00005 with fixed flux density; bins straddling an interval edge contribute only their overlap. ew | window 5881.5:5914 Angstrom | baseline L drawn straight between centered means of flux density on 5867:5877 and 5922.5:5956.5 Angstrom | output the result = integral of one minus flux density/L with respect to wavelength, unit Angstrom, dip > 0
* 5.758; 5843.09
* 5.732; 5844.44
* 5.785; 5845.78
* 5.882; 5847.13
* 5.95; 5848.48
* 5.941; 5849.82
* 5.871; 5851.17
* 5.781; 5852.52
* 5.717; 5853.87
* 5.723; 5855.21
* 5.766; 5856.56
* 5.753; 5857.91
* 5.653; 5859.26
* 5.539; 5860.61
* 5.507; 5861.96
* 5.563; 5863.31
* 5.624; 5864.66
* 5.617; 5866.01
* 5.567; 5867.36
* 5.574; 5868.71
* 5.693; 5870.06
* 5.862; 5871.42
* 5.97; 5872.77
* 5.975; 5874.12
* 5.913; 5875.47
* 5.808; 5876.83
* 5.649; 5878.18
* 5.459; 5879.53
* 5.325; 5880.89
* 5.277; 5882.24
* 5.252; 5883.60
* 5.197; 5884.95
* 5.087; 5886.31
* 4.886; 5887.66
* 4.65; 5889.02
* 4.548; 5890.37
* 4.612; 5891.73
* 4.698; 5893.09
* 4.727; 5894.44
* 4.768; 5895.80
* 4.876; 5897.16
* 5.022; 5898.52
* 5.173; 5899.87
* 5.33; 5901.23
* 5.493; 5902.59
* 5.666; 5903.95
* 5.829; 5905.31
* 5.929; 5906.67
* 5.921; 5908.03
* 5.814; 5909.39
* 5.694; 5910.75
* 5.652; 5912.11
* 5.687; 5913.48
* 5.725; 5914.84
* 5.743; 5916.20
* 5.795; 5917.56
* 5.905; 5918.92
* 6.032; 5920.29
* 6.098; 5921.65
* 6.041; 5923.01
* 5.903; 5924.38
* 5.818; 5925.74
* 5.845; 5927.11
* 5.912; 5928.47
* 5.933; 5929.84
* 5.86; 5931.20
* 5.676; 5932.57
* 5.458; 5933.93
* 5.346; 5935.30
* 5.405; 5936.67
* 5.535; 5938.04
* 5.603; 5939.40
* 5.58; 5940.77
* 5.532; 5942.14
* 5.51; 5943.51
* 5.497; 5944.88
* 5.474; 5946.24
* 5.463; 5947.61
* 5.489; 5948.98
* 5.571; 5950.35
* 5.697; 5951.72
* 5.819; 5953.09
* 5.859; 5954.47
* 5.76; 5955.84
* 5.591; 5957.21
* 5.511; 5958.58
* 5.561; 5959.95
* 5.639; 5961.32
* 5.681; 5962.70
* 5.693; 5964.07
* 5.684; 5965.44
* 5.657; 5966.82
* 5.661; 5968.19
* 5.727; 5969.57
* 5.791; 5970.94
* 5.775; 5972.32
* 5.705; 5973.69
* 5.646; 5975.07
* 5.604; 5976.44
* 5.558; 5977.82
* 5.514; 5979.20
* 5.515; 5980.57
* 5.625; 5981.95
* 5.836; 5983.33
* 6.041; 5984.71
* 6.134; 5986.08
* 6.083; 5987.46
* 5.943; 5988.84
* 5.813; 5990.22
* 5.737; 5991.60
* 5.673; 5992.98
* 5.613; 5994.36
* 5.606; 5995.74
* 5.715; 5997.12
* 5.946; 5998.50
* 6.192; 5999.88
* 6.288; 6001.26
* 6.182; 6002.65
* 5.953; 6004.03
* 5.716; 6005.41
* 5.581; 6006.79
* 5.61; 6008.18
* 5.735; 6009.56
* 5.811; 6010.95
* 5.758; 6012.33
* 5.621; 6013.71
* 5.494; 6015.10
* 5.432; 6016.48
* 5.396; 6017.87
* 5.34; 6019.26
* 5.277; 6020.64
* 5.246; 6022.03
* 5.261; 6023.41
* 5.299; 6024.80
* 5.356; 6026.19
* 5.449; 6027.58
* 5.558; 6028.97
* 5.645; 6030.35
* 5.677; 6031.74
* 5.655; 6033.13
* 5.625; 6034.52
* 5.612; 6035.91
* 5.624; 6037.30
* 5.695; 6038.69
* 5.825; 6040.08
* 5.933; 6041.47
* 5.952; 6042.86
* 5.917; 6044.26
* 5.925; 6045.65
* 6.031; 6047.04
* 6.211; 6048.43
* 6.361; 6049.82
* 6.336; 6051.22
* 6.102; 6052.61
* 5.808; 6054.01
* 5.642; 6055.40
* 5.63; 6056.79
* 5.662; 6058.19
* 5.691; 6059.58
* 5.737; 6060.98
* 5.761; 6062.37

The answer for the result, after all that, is 2.9 Angstrom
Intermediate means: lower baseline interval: 5.8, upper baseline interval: 5.66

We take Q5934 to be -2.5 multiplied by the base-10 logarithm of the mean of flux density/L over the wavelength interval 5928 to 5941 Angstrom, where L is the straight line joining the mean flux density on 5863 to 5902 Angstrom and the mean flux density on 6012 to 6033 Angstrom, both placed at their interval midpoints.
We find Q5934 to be -0.05 mag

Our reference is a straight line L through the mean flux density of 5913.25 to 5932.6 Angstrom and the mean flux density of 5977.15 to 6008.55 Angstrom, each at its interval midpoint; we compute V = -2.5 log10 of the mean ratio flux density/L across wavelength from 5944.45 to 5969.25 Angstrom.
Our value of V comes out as 0.04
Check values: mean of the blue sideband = 5.88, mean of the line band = 5.63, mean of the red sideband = 5.82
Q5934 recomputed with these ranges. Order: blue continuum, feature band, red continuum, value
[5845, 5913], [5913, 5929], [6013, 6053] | -0.064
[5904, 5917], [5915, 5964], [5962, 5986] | 0.009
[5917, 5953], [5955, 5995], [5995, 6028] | -0.010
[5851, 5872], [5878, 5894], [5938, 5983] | 0.127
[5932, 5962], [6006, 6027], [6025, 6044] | 0.031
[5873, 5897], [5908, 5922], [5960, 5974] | -0.087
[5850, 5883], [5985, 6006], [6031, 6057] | -0.017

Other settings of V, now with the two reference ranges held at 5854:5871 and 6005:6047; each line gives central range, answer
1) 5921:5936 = -0.034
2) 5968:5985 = -0.013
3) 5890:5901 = 0.166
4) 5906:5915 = -0.028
